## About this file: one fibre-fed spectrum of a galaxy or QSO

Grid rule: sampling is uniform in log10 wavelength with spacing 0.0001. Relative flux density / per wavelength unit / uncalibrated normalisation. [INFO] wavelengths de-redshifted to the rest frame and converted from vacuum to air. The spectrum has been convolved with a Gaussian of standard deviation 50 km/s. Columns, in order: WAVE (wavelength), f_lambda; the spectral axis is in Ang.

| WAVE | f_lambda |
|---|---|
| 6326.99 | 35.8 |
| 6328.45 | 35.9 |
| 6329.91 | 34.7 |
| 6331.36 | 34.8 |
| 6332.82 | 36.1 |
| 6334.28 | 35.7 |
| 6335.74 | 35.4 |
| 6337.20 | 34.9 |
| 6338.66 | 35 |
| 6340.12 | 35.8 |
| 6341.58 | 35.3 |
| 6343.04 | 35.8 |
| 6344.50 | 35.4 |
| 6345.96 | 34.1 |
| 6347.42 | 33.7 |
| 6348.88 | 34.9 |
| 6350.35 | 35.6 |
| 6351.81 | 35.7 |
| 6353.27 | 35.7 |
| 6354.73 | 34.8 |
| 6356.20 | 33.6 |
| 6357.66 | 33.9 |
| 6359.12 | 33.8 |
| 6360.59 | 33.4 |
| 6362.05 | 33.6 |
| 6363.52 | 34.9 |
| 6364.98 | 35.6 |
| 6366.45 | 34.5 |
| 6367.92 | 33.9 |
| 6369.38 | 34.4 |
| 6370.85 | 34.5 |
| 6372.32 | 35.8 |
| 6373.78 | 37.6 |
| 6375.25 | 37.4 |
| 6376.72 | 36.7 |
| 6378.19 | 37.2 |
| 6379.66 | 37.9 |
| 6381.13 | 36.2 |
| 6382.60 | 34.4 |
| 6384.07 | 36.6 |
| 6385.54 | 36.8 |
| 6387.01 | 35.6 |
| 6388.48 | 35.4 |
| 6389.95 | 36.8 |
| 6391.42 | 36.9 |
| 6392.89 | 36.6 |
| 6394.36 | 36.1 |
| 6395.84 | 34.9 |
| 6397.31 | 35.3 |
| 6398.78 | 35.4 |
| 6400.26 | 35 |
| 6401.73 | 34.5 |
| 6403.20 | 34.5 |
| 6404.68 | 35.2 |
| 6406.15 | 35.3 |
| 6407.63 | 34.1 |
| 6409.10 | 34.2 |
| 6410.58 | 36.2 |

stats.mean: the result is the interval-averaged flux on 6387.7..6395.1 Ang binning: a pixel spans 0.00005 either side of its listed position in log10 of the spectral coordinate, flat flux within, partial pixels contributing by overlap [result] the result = 36.4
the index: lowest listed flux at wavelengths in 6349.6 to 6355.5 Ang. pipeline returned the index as 34.8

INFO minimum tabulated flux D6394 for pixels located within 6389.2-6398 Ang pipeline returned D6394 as 34.9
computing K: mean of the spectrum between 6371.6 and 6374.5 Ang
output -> 36.8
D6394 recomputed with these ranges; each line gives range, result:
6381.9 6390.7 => 34.4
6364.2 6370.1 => 33.9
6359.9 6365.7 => 33.4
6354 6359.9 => 33.6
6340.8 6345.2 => 35.3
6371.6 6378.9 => 35.8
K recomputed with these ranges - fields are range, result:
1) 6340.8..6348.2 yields 34.9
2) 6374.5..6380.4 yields 37.3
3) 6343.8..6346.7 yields 34.8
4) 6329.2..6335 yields 35.4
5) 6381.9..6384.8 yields 35.5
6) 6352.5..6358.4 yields 34.5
